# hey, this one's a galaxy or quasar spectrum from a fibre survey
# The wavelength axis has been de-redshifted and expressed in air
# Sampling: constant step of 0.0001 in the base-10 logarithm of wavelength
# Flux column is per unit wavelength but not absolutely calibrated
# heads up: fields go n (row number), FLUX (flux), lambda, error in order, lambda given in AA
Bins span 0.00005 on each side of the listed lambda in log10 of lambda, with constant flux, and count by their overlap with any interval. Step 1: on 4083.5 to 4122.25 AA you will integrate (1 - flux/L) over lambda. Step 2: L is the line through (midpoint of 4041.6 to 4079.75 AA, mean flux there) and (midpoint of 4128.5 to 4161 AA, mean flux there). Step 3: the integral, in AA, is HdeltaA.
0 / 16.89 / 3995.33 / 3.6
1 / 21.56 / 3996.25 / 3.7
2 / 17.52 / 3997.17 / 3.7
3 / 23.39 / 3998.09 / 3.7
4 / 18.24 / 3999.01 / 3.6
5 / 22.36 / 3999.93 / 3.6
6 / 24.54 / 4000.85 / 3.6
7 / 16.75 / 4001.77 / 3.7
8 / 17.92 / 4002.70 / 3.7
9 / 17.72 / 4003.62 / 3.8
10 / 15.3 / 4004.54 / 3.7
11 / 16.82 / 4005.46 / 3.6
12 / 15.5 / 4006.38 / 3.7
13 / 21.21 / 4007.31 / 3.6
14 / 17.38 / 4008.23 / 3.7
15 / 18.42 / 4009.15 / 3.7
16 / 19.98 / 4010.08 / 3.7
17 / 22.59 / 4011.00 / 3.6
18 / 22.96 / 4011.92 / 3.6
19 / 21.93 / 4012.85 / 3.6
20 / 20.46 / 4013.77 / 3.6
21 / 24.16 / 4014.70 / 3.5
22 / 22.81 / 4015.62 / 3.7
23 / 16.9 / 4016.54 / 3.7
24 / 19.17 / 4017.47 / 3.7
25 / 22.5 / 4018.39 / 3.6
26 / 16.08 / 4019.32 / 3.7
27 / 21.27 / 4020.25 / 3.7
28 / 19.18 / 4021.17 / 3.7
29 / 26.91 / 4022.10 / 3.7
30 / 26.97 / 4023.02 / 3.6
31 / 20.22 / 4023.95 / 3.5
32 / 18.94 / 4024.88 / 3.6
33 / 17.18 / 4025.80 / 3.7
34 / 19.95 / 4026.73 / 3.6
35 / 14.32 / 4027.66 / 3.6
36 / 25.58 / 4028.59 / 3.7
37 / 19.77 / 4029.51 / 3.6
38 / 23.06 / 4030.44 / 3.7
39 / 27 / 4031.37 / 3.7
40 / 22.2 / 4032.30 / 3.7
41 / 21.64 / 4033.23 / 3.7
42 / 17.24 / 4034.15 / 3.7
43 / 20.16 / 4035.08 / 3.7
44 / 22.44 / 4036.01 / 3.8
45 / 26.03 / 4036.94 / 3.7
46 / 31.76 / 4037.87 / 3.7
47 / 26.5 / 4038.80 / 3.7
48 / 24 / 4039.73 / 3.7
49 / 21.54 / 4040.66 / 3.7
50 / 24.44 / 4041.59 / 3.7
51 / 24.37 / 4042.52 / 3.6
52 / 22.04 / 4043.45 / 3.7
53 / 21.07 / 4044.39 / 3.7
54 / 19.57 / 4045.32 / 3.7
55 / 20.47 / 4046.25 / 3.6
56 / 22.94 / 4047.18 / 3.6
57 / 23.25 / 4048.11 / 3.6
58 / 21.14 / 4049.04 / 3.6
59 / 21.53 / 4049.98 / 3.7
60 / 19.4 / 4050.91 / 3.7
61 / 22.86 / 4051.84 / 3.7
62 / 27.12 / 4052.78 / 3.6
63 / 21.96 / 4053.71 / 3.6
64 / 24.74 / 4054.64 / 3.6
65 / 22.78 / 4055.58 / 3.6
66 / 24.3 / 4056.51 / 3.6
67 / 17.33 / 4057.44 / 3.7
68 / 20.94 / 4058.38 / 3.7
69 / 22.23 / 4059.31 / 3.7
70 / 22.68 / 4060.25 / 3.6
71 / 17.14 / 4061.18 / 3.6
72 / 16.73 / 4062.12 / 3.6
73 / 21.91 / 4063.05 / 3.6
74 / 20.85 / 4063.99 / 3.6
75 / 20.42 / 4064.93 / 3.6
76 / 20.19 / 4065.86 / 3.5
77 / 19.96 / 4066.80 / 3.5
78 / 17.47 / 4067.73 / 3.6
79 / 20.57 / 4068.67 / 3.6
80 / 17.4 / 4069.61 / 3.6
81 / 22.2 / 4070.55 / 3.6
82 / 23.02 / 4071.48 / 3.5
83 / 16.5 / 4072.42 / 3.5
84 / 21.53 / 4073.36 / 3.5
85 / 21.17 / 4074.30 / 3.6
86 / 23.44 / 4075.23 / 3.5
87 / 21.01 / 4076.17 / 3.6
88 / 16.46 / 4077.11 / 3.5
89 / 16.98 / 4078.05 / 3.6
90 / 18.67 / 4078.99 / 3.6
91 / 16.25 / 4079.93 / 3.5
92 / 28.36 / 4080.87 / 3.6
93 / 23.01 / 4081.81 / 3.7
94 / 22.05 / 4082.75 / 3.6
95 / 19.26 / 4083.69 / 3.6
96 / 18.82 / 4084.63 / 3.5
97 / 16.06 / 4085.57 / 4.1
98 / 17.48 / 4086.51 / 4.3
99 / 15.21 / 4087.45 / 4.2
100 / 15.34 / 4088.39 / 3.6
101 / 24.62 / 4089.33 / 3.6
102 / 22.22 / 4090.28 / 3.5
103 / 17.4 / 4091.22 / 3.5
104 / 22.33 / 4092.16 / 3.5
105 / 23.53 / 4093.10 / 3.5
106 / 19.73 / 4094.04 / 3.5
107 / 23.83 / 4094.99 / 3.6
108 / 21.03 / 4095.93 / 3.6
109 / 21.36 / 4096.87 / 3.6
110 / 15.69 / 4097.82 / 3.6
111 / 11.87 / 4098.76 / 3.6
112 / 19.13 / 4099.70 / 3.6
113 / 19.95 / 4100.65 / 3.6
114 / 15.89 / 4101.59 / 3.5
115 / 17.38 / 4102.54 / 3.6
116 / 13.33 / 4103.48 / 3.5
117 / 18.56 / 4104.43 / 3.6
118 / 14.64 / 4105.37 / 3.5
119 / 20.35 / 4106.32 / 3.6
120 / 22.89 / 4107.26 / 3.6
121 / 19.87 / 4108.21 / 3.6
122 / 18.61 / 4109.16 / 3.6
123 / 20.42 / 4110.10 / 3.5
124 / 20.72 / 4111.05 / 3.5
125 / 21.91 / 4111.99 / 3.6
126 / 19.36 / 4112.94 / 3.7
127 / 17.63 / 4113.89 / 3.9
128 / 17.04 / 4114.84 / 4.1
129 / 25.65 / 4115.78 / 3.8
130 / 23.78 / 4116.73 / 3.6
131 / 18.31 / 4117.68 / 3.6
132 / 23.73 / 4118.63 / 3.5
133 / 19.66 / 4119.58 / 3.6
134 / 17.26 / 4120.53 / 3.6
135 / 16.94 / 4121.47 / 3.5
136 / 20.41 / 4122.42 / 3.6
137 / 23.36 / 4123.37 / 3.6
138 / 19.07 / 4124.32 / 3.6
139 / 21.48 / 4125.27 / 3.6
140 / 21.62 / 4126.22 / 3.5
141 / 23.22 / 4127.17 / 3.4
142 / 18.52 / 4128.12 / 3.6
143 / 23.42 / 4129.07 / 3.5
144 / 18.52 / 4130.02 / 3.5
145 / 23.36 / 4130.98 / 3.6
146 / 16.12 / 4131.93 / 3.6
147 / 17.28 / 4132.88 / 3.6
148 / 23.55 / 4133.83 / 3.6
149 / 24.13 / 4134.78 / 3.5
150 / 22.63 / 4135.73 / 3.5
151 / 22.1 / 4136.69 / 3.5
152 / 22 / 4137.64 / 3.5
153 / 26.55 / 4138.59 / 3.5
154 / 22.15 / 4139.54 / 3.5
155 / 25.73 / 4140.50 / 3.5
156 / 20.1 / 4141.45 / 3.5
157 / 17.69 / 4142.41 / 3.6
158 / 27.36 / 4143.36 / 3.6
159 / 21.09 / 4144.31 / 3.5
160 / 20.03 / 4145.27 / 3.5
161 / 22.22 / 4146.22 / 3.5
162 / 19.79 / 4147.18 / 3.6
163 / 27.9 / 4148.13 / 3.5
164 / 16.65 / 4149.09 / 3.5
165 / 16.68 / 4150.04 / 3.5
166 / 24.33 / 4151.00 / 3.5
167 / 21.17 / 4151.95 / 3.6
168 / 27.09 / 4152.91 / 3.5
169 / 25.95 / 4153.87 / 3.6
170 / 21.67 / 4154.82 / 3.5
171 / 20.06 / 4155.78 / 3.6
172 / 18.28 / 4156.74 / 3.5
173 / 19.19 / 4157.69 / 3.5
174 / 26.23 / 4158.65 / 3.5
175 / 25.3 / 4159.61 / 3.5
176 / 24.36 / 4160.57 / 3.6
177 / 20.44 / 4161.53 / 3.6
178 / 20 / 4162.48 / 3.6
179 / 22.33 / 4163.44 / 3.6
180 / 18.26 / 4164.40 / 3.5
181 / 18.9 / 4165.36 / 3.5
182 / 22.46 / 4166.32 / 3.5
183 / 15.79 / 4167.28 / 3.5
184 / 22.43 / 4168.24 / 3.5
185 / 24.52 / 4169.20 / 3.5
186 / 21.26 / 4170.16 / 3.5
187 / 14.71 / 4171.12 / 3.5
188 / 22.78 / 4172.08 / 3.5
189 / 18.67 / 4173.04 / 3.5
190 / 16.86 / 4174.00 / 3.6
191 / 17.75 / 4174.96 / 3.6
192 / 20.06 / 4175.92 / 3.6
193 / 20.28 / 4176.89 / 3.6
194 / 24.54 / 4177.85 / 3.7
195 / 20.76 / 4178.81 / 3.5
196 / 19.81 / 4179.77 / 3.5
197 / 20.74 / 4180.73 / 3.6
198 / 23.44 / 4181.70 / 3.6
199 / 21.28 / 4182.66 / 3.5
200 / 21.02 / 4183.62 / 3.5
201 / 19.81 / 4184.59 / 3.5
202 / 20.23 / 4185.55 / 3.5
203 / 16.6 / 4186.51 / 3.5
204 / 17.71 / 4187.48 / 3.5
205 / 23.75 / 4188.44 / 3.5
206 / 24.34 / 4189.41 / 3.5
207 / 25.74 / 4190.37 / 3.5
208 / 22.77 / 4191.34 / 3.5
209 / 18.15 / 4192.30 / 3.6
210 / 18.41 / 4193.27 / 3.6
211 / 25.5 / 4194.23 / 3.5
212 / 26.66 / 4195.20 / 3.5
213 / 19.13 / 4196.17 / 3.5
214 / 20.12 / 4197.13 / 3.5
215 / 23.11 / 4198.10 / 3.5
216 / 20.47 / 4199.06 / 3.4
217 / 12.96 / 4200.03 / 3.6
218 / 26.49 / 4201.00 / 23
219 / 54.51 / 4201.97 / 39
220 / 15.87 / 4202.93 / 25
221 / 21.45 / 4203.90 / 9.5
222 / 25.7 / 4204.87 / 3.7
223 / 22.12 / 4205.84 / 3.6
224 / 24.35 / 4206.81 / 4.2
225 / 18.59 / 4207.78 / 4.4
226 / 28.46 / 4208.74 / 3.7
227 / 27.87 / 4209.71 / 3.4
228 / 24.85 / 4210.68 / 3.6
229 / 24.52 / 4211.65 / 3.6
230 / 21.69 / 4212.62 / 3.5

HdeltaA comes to 4.04 AA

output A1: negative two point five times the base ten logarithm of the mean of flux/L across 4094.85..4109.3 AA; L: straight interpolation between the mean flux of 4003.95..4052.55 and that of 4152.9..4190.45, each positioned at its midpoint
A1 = 0.16 mag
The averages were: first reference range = 21.4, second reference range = 21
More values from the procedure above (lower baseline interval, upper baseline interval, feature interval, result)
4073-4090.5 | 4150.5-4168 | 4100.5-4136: 0.040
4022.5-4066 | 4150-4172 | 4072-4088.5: 0.127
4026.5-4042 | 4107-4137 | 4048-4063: 0.036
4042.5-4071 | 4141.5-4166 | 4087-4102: 0.108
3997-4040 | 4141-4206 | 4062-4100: 0.076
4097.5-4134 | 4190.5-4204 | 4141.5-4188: 0.042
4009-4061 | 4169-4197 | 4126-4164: -0.038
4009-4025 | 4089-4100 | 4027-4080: -0.034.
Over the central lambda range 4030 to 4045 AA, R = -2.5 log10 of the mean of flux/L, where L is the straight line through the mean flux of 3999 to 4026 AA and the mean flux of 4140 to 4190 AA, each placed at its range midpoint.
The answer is -0.15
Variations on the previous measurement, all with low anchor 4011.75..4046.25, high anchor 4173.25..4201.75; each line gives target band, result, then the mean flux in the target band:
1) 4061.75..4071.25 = 0.098 mag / 19.9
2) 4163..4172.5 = 0.054 mag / 20.3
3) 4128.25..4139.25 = -0.010 mag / 21.7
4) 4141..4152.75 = 0.001 mag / 21.4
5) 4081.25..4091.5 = 0.125 mag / 19.3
